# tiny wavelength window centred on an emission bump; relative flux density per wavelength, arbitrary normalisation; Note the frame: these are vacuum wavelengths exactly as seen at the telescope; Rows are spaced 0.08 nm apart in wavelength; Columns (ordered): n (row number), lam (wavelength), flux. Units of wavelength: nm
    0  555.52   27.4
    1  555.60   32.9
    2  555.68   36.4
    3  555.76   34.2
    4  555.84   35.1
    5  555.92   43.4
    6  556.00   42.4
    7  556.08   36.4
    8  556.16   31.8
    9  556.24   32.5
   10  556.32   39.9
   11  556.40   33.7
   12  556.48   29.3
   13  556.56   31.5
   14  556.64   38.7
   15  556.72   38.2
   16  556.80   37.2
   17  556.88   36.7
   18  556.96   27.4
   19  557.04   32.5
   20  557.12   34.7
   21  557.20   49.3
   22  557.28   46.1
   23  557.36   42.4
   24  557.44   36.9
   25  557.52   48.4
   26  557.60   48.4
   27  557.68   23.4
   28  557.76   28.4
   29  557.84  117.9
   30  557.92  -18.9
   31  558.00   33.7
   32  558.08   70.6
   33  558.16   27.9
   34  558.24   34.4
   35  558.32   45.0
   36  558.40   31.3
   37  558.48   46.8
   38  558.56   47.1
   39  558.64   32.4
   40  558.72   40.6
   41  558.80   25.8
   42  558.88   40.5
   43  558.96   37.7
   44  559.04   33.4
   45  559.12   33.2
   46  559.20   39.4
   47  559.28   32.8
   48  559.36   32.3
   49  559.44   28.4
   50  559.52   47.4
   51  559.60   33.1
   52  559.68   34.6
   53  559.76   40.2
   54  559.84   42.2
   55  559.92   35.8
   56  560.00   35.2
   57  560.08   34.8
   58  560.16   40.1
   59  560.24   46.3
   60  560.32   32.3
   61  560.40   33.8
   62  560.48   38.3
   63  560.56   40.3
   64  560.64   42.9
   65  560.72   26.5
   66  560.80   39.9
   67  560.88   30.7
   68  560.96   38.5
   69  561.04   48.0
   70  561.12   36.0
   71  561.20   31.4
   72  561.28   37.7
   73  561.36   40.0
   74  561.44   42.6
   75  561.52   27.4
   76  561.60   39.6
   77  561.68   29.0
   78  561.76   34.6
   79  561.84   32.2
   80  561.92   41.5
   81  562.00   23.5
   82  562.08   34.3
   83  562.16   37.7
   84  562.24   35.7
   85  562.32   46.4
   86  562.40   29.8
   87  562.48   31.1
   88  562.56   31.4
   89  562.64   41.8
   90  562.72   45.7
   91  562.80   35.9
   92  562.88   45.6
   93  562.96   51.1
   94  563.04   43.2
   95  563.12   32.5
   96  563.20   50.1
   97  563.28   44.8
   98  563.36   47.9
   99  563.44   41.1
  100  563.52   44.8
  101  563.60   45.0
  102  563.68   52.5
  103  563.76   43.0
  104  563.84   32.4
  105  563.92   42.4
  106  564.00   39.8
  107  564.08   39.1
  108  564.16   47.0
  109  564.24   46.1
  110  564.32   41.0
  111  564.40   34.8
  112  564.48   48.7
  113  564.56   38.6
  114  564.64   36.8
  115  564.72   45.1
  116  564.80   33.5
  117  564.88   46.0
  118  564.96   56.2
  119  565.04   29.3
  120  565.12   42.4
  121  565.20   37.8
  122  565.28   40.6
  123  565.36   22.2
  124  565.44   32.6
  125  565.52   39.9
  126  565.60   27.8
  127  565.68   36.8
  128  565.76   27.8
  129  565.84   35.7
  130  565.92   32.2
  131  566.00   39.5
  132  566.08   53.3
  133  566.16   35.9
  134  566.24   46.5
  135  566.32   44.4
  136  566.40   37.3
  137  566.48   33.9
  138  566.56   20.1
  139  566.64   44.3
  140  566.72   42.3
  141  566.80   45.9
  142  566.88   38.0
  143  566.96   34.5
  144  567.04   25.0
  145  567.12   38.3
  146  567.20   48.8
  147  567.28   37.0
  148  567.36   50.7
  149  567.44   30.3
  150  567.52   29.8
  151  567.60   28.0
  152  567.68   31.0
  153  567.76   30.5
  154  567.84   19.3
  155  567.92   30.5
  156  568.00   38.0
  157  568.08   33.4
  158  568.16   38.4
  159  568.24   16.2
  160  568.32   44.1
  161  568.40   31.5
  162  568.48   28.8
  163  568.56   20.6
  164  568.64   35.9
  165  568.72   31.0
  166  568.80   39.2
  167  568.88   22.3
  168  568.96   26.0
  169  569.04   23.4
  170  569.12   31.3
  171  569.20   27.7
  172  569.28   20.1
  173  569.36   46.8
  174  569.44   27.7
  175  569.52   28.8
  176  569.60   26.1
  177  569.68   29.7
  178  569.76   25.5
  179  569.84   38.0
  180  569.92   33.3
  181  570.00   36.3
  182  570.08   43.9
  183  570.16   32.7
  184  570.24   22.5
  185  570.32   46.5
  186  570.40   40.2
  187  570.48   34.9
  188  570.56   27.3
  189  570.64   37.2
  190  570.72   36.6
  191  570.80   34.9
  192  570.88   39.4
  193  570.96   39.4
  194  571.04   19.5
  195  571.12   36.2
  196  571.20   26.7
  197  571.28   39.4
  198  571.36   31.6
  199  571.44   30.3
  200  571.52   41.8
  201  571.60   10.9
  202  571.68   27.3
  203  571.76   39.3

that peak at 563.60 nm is C III]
